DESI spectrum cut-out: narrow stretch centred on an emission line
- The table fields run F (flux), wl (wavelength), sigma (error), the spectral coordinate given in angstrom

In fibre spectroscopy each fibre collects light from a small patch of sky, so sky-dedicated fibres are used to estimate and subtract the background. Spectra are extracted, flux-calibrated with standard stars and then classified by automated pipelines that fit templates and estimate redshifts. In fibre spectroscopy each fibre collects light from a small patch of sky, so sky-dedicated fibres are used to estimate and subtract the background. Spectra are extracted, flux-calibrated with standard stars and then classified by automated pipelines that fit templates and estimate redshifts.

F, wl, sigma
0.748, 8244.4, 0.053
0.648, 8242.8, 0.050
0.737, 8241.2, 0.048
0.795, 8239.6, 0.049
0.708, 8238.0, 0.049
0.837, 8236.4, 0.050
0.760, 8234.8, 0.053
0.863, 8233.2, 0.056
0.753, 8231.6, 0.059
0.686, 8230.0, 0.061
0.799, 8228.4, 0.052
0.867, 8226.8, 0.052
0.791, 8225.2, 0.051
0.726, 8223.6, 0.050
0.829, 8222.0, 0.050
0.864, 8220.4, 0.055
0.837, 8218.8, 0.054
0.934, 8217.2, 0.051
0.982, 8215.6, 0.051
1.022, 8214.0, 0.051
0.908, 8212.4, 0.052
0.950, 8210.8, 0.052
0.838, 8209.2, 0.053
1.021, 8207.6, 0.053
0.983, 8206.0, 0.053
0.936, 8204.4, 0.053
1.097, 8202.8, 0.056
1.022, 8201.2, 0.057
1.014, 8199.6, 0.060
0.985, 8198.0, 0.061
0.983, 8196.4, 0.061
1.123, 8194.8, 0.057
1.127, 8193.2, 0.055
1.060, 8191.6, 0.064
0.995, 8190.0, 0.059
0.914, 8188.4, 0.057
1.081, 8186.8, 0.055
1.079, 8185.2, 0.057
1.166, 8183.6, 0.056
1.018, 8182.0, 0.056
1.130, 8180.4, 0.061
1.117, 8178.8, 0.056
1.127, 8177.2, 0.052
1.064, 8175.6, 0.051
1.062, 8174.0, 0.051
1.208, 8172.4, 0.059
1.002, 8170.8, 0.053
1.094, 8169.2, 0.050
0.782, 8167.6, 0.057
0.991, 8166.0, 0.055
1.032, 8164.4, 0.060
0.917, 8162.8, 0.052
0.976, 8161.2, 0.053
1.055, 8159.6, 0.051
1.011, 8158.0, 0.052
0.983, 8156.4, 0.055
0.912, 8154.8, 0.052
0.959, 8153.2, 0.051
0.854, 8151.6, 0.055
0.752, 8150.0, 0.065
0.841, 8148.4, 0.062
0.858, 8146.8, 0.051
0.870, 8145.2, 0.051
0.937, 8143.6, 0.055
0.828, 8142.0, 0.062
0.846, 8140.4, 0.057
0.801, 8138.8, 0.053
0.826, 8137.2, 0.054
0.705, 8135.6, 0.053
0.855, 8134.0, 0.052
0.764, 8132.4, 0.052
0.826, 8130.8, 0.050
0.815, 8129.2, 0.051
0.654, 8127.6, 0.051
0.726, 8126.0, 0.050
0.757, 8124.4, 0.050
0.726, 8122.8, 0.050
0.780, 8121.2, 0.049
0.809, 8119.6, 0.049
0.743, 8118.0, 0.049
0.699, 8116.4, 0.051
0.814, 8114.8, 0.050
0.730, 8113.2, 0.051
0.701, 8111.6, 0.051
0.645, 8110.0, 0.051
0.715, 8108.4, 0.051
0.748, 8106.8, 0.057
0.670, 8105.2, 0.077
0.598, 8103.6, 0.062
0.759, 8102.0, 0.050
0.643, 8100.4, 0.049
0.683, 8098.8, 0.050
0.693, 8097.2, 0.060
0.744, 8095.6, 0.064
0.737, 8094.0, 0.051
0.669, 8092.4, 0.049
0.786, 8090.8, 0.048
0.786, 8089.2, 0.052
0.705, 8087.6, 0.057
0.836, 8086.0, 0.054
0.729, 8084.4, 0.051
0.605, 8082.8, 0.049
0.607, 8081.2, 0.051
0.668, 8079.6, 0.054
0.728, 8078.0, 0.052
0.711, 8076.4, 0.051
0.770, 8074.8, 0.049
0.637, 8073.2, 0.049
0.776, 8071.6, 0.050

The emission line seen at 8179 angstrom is Mg II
